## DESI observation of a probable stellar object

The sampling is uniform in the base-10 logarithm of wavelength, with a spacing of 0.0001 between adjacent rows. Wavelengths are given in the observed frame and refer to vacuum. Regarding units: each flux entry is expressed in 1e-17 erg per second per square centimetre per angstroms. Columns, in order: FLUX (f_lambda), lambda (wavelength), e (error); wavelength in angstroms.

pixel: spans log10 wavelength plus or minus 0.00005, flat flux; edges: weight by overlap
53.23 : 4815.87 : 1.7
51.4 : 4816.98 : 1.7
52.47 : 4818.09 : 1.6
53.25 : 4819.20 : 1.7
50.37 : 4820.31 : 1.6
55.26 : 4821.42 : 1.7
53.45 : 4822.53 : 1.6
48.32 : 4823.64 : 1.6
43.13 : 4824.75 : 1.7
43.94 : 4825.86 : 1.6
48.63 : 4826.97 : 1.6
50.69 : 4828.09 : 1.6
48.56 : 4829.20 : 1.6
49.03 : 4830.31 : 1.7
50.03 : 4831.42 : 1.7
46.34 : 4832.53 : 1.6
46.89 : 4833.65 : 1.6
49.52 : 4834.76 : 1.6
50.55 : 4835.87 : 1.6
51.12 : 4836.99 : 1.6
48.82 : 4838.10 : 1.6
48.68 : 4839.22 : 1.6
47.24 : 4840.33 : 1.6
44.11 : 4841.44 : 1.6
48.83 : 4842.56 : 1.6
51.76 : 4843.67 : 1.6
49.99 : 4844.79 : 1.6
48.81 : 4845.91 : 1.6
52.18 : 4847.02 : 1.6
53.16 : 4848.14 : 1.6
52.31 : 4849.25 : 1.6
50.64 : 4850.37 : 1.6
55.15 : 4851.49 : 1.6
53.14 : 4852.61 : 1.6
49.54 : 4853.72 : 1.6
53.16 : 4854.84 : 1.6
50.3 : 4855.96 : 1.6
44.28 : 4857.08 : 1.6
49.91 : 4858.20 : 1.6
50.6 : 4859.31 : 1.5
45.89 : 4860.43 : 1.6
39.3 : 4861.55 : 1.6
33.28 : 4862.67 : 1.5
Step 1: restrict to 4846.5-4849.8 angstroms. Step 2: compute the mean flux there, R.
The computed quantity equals 52.6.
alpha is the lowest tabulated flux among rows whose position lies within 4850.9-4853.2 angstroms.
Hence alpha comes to 53.14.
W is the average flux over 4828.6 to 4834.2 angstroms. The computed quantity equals 48.2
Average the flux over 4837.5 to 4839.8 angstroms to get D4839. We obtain 48.8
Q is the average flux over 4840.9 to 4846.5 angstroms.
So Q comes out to 48.7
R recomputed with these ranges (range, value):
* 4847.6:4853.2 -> 52.9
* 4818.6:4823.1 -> 53.1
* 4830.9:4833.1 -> 48.1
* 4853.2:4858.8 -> 49.5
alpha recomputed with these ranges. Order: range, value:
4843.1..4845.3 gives 49.99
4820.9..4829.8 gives 43.13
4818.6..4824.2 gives 48.32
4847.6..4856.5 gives 49.54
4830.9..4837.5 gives 46.34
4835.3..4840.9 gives 47.24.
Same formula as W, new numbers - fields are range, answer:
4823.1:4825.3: 45.7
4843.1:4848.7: 51.2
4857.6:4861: 48.8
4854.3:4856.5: 51.7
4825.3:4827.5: 46.3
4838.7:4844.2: 48.2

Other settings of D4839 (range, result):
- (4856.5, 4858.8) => 47.3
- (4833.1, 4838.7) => 49.4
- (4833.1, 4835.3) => 48.3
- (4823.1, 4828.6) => 46.9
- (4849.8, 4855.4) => 52.3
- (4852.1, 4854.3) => 51.4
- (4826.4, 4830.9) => 49.2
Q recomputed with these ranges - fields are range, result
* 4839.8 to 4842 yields 45.7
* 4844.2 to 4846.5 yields 49.4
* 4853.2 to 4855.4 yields 51.3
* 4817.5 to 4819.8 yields 52.8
